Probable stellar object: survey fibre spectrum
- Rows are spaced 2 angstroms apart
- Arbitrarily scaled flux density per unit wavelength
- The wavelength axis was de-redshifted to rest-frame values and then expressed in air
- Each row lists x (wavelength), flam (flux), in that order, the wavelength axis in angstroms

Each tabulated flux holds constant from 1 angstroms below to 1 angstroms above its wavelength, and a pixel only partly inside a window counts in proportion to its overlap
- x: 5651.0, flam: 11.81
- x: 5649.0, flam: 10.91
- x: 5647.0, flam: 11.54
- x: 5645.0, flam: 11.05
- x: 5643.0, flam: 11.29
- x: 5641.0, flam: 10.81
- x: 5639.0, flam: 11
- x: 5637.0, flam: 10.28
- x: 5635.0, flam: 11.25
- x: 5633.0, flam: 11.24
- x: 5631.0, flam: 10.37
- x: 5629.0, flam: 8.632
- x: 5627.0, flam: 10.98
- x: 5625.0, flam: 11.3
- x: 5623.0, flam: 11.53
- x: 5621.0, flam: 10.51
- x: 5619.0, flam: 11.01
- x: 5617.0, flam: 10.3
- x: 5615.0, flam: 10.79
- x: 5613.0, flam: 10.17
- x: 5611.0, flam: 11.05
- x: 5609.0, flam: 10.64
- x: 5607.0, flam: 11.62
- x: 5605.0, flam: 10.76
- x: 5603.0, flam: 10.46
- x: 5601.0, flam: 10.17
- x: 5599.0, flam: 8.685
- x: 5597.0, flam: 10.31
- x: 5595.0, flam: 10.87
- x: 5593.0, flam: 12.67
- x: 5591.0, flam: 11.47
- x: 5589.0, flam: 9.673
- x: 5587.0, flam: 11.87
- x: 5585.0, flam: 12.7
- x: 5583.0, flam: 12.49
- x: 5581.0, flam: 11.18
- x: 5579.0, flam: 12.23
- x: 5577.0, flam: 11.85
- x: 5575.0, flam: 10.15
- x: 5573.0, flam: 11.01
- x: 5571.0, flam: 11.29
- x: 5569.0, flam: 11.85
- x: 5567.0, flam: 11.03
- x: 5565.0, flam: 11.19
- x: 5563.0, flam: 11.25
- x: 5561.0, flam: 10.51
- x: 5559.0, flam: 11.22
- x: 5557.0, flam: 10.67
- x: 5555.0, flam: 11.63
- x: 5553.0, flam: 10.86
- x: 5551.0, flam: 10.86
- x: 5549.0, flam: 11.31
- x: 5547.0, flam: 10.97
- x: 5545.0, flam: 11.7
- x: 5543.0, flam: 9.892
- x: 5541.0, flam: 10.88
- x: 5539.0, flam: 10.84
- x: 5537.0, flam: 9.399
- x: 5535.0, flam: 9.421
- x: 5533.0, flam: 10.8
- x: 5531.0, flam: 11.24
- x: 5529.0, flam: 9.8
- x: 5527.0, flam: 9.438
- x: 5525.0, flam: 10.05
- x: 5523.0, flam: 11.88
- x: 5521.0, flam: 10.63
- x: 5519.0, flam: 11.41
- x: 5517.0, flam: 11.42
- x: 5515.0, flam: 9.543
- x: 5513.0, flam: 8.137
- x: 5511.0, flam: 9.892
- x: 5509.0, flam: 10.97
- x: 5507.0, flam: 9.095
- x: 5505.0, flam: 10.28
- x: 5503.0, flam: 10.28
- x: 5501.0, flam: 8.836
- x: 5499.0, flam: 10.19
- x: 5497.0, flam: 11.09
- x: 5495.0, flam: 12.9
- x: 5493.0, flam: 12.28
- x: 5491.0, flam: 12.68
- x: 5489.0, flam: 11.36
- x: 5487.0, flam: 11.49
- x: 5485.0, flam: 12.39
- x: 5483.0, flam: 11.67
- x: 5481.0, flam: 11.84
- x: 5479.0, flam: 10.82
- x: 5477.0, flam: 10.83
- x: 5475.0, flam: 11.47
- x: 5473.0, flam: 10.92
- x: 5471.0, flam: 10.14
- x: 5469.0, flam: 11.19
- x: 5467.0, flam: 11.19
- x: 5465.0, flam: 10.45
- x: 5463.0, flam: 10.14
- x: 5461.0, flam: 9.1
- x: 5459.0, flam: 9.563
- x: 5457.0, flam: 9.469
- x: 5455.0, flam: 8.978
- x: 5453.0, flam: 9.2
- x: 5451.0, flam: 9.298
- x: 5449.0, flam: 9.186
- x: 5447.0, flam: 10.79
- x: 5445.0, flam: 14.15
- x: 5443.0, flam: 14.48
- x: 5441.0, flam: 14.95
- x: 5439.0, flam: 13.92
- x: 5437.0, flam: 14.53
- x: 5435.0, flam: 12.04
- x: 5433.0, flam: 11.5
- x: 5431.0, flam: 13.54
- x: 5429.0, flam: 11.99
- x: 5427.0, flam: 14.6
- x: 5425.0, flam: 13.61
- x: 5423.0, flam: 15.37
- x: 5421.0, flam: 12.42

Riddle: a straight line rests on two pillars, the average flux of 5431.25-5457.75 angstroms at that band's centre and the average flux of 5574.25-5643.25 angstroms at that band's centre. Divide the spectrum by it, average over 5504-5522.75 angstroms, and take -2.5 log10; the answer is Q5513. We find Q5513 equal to 0.12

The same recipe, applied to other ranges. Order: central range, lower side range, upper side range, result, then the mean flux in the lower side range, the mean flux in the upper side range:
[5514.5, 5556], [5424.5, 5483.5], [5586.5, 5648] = 0.046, 11.5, 10.8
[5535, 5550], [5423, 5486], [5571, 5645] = 0.059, 11.6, 10.9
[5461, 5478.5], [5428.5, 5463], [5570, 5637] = 0.072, 11.5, 10.9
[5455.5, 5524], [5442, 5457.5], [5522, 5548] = -0.012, 10.7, 10.5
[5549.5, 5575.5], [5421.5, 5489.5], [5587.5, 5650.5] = 0.001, 11.7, 10.8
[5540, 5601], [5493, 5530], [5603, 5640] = -0.056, 10.4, 10.7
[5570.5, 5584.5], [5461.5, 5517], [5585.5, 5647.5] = -0.069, 10.8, 10.8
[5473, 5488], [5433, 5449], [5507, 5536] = 0.026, 13.2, 10.3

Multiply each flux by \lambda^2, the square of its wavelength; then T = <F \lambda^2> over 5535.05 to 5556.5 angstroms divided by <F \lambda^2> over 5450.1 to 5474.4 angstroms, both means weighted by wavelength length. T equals 1.1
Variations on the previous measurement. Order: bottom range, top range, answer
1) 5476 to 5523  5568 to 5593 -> 1.09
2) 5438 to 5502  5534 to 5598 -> 1.03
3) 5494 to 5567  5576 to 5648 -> 1.07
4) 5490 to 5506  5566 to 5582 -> 1.05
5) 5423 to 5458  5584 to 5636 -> 0.94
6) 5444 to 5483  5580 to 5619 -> 1.10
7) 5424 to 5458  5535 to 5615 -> 0.95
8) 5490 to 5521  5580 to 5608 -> 1.08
